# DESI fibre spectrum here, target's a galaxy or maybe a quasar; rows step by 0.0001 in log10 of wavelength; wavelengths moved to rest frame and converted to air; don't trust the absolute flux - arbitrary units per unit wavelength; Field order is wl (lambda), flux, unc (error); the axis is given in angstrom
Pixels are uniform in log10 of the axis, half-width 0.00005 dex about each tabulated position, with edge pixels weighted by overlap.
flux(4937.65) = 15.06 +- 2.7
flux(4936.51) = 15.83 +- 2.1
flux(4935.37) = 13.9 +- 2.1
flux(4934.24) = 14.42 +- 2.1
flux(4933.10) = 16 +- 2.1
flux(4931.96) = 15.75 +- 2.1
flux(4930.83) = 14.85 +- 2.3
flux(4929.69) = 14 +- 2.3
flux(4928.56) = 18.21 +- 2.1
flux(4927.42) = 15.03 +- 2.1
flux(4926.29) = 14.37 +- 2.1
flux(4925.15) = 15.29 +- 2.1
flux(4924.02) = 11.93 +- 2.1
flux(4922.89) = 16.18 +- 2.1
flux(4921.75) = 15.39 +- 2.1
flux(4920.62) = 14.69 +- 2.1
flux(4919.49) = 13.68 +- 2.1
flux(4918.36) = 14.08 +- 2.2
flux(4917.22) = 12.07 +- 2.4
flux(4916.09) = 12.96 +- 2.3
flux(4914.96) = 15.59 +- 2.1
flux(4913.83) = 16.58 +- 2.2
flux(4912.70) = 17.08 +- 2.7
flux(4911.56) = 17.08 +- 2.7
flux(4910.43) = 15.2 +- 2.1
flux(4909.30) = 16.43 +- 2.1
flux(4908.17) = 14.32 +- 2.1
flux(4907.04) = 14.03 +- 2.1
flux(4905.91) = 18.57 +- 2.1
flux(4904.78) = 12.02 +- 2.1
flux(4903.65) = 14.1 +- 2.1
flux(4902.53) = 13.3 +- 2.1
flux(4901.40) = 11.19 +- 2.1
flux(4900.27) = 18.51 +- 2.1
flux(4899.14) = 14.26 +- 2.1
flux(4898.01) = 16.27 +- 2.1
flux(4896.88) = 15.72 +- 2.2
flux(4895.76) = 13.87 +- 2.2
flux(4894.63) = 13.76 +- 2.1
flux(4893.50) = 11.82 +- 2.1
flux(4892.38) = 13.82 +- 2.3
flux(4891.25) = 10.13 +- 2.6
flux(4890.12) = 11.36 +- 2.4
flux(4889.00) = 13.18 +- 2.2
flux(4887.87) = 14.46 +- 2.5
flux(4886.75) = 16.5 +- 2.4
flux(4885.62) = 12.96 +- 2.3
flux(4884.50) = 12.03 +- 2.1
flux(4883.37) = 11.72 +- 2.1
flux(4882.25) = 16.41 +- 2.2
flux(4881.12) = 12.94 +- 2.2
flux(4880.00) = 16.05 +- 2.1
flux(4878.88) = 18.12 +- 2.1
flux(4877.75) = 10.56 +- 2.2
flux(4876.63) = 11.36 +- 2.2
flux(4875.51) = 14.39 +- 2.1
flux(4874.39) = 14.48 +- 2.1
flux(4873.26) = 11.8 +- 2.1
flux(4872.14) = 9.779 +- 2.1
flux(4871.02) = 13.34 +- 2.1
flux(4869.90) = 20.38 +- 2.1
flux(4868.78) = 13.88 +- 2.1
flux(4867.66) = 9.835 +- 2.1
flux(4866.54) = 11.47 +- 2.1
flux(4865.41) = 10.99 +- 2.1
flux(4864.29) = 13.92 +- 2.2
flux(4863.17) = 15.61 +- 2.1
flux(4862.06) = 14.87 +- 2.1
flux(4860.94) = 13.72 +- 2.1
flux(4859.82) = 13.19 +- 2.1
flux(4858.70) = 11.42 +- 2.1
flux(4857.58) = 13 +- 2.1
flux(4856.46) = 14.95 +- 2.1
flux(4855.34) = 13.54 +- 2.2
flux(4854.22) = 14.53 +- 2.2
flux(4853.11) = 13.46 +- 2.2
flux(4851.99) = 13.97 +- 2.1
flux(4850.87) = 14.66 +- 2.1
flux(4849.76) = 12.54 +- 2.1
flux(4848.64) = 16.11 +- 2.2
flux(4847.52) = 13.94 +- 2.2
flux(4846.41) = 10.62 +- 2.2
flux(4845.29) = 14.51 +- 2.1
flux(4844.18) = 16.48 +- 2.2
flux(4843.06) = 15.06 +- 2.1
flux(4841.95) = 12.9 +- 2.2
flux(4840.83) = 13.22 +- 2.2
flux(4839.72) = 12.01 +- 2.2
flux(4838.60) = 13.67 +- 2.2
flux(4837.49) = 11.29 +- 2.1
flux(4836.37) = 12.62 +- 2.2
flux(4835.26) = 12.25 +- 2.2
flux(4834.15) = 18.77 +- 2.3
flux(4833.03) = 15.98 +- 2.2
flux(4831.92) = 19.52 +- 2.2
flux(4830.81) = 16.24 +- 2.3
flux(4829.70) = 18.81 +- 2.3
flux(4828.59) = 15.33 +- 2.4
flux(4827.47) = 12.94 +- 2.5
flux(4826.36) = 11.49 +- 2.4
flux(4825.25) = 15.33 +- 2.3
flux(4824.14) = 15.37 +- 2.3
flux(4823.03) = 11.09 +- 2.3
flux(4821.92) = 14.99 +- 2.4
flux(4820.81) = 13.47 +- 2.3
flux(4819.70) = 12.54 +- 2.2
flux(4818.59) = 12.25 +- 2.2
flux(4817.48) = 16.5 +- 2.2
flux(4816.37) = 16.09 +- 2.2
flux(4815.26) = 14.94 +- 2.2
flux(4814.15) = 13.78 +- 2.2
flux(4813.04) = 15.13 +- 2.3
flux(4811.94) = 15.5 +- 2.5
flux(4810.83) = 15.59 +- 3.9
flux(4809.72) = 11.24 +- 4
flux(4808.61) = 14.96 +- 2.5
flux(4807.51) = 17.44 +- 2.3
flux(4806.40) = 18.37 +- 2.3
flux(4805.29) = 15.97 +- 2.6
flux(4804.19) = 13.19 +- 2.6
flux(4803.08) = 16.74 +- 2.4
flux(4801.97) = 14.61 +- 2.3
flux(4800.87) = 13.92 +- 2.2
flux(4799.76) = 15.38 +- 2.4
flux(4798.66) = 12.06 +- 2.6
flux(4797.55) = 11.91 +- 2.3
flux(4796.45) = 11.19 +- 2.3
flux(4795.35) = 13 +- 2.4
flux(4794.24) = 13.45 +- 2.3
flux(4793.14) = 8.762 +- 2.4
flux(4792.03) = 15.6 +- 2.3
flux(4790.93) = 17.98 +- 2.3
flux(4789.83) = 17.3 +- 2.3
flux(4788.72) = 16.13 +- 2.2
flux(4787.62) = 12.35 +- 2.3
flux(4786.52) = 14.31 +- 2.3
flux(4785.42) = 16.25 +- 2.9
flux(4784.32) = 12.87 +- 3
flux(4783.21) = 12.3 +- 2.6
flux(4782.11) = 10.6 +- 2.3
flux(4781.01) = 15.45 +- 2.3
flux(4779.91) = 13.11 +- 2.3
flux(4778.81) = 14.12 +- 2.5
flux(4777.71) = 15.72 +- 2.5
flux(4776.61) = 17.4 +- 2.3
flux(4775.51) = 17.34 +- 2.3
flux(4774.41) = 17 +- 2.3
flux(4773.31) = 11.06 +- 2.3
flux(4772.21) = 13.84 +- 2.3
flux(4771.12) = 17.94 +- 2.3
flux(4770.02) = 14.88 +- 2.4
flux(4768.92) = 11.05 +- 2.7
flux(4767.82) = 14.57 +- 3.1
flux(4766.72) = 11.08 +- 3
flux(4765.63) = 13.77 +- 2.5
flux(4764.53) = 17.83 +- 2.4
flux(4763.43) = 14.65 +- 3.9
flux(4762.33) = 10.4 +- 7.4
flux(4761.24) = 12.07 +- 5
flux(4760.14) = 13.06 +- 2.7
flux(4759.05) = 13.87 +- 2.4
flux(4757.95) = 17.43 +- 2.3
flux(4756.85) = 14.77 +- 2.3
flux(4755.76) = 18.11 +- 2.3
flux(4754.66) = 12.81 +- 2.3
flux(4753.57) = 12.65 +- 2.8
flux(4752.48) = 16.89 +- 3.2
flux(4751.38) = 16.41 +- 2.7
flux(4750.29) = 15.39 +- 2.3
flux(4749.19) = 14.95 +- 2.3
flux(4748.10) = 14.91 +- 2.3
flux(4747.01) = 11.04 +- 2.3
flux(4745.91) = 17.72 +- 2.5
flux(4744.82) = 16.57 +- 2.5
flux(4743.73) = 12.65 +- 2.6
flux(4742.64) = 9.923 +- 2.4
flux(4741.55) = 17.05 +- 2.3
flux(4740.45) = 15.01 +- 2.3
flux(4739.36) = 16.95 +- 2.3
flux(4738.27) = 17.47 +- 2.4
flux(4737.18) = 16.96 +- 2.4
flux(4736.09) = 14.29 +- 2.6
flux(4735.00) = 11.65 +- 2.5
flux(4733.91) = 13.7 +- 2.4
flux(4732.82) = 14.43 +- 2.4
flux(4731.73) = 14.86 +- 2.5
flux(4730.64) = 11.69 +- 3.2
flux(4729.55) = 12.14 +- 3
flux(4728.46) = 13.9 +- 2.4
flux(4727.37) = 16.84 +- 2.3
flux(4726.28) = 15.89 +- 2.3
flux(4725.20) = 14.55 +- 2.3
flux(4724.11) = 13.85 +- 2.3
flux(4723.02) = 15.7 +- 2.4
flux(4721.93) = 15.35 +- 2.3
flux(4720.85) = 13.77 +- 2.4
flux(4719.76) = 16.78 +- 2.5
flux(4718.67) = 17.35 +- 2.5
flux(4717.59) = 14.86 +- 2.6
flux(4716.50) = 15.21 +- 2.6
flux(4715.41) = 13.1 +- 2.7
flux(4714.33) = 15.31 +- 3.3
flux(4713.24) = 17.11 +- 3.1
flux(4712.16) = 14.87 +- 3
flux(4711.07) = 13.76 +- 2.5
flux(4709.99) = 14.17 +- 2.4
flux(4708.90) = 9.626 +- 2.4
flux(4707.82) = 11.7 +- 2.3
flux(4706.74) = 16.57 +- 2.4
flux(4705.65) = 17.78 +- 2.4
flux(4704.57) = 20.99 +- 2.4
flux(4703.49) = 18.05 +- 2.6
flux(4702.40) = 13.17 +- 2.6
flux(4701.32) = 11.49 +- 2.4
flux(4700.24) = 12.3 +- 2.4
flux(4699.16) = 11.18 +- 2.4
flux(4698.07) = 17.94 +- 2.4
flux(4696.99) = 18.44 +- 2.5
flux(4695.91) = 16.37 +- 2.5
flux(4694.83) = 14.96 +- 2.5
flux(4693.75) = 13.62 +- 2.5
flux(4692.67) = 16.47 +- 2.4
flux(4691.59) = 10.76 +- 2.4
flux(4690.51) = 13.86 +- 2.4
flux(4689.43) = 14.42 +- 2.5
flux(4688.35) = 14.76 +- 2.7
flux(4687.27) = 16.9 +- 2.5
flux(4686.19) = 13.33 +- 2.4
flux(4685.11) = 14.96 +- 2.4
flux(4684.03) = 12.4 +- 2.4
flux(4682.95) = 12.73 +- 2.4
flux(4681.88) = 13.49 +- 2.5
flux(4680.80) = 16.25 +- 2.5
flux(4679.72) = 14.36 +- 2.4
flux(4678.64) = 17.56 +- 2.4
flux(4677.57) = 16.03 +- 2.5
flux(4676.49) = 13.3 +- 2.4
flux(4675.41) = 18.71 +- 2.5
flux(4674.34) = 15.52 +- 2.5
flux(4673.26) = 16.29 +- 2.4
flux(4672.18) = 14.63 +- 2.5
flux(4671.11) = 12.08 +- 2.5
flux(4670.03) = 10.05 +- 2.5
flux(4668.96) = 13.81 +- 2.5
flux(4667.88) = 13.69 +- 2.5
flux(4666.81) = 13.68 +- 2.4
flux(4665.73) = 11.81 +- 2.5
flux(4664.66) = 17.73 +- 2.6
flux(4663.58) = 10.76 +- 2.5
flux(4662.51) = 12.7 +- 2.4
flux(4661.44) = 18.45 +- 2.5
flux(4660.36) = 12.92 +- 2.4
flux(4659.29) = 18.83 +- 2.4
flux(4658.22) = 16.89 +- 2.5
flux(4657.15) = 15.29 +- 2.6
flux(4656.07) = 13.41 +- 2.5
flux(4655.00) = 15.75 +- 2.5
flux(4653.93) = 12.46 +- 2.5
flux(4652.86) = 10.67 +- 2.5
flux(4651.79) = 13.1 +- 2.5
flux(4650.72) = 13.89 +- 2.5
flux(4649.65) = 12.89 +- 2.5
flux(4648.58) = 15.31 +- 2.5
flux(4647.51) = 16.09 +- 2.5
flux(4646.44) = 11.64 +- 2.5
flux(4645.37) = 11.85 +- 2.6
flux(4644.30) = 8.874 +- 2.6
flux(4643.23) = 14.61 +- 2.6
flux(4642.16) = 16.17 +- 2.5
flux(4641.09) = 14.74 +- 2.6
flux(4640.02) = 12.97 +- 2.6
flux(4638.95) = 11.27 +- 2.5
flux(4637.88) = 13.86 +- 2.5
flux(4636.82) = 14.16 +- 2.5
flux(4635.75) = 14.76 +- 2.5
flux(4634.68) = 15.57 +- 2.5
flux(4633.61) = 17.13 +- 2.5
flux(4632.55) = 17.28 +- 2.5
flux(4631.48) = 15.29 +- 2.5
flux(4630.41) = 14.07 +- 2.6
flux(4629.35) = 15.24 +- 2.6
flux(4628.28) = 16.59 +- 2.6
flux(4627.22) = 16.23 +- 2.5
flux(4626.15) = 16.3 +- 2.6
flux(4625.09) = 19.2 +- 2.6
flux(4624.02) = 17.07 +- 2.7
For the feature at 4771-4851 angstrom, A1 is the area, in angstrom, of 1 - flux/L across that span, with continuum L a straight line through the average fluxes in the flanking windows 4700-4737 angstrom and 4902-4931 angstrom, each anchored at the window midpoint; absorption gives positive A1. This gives 1.8 angstrom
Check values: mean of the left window 14.7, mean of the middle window 14.4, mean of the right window 14.9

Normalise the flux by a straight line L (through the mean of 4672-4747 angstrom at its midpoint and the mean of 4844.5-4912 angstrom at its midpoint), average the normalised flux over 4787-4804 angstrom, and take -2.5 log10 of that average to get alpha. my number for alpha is 0.03 mag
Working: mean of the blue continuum 14.8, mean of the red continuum 13.9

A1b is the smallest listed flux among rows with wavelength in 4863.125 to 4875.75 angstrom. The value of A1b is 9.779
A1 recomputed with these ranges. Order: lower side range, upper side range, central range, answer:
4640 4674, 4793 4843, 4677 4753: -4.17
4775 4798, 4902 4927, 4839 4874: 2.30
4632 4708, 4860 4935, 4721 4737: 0.19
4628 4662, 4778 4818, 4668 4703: -0.06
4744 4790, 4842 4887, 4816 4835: -1.38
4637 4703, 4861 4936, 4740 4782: -1.05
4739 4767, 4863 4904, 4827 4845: -1.12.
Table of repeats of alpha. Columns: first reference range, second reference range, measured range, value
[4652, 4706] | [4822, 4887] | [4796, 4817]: -0.04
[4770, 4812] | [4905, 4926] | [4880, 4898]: 0.10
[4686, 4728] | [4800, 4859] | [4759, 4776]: 0.05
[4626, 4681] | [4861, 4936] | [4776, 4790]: 0.00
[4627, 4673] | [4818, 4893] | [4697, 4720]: -0.07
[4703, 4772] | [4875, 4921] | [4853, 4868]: 0.09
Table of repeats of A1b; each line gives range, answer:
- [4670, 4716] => 9.626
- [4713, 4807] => 8.762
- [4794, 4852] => 10.62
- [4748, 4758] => 12.65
